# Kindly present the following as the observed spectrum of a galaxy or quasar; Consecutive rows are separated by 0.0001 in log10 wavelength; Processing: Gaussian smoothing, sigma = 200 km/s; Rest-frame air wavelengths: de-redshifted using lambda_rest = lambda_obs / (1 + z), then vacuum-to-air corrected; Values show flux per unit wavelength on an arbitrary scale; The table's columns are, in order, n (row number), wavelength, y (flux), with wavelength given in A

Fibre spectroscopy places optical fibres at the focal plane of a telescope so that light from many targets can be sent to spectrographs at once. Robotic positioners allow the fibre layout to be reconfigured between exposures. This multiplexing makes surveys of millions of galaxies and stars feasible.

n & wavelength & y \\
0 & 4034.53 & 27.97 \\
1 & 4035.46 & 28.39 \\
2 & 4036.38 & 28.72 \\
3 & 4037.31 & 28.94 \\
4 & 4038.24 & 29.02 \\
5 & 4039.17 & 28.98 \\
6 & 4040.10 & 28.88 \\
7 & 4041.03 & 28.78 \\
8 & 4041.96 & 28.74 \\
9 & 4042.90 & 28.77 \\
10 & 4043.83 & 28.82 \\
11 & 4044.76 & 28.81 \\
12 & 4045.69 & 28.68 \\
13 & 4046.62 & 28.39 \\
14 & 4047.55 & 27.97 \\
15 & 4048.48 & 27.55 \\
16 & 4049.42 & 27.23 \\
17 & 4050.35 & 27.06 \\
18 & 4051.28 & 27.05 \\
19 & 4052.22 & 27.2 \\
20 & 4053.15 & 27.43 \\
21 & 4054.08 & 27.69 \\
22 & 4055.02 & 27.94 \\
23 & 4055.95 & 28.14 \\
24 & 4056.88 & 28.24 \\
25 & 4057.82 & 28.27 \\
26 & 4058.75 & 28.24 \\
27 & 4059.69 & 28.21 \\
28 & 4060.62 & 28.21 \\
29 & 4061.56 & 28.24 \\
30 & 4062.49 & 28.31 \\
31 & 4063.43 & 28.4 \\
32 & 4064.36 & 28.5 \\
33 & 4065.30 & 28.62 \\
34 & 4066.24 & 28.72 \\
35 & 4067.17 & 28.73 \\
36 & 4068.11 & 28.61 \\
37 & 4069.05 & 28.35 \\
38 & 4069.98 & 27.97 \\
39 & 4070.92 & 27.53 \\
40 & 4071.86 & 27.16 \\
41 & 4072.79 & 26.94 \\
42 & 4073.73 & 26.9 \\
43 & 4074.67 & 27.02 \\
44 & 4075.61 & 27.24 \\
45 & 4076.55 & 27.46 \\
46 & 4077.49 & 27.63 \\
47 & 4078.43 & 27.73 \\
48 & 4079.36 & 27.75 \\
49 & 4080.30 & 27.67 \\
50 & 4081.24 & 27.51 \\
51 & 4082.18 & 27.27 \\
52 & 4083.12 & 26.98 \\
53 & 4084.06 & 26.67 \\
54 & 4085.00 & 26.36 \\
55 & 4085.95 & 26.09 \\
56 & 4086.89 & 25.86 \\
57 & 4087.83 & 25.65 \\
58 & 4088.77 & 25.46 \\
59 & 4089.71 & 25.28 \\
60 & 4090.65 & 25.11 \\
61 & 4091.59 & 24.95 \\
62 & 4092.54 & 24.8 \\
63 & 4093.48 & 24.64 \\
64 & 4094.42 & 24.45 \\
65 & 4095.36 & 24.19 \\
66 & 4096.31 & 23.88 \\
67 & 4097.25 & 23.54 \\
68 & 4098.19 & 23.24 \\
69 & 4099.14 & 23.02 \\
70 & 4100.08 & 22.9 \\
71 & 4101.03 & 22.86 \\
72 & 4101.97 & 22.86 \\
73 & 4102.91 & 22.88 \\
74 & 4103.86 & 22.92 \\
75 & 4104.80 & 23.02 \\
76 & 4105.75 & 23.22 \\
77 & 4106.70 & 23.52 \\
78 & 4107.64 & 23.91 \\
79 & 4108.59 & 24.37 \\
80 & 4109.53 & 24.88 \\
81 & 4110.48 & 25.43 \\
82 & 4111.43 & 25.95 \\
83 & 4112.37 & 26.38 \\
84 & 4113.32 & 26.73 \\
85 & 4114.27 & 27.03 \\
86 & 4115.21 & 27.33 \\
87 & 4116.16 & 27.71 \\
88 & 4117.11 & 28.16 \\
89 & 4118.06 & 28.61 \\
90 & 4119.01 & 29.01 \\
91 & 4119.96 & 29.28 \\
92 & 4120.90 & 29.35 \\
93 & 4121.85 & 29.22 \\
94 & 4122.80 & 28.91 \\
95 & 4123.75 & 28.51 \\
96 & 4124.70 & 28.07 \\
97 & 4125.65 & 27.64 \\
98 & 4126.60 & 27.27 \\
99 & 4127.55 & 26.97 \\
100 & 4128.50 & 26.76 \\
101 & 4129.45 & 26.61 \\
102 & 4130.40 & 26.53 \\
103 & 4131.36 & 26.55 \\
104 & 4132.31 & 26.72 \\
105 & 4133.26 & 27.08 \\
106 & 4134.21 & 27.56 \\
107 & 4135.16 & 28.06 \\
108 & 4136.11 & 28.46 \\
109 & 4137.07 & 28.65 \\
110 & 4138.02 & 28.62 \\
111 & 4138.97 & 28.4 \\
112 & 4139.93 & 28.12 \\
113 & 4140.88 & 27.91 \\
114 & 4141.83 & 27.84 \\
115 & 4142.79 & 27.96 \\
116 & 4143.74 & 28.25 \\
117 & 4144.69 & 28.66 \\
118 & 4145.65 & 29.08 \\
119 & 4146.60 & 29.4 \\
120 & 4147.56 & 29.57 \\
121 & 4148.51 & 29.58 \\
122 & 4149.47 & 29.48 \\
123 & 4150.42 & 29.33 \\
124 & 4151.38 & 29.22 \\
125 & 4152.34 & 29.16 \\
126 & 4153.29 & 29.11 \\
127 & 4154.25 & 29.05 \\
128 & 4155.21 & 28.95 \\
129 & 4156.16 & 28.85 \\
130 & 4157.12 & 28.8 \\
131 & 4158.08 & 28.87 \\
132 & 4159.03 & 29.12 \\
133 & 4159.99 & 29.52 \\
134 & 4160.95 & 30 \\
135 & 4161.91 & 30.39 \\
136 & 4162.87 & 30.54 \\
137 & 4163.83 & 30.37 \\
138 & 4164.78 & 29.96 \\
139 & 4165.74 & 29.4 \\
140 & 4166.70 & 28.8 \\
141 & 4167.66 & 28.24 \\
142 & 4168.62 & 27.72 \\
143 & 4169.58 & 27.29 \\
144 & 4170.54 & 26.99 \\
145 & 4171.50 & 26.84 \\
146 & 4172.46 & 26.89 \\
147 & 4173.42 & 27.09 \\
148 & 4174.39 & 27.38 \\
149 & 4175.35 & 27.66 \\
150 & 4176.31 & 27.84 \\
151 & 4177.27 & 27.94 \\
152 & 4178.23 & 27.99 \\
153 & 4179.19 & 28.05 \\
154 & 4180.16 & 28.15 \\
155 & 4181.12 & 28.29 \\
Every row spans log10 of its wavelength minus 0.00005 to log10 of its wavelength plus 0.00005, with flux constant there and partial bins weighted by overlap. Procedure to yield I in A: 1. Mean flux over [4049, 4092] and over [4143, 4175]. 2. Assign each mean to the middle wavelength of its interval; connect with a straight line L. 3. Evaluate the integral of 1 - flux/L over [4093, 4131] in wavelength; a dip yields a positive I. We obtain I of 3.1 A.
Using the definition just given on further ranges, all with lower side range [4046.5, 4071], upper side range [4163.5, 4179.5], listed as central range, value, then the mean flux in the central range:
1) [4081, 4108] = 3.3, 24.6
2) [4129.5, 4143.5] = 0.2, 27.7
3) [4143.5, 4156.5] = -0.5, 29.1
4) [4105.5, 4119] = 0.9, 26.1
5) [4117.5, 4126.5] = -0.2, 28.7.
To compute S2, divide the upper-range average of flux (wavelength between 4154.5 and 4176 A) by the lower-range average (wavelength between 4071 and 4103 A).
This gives 1.1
